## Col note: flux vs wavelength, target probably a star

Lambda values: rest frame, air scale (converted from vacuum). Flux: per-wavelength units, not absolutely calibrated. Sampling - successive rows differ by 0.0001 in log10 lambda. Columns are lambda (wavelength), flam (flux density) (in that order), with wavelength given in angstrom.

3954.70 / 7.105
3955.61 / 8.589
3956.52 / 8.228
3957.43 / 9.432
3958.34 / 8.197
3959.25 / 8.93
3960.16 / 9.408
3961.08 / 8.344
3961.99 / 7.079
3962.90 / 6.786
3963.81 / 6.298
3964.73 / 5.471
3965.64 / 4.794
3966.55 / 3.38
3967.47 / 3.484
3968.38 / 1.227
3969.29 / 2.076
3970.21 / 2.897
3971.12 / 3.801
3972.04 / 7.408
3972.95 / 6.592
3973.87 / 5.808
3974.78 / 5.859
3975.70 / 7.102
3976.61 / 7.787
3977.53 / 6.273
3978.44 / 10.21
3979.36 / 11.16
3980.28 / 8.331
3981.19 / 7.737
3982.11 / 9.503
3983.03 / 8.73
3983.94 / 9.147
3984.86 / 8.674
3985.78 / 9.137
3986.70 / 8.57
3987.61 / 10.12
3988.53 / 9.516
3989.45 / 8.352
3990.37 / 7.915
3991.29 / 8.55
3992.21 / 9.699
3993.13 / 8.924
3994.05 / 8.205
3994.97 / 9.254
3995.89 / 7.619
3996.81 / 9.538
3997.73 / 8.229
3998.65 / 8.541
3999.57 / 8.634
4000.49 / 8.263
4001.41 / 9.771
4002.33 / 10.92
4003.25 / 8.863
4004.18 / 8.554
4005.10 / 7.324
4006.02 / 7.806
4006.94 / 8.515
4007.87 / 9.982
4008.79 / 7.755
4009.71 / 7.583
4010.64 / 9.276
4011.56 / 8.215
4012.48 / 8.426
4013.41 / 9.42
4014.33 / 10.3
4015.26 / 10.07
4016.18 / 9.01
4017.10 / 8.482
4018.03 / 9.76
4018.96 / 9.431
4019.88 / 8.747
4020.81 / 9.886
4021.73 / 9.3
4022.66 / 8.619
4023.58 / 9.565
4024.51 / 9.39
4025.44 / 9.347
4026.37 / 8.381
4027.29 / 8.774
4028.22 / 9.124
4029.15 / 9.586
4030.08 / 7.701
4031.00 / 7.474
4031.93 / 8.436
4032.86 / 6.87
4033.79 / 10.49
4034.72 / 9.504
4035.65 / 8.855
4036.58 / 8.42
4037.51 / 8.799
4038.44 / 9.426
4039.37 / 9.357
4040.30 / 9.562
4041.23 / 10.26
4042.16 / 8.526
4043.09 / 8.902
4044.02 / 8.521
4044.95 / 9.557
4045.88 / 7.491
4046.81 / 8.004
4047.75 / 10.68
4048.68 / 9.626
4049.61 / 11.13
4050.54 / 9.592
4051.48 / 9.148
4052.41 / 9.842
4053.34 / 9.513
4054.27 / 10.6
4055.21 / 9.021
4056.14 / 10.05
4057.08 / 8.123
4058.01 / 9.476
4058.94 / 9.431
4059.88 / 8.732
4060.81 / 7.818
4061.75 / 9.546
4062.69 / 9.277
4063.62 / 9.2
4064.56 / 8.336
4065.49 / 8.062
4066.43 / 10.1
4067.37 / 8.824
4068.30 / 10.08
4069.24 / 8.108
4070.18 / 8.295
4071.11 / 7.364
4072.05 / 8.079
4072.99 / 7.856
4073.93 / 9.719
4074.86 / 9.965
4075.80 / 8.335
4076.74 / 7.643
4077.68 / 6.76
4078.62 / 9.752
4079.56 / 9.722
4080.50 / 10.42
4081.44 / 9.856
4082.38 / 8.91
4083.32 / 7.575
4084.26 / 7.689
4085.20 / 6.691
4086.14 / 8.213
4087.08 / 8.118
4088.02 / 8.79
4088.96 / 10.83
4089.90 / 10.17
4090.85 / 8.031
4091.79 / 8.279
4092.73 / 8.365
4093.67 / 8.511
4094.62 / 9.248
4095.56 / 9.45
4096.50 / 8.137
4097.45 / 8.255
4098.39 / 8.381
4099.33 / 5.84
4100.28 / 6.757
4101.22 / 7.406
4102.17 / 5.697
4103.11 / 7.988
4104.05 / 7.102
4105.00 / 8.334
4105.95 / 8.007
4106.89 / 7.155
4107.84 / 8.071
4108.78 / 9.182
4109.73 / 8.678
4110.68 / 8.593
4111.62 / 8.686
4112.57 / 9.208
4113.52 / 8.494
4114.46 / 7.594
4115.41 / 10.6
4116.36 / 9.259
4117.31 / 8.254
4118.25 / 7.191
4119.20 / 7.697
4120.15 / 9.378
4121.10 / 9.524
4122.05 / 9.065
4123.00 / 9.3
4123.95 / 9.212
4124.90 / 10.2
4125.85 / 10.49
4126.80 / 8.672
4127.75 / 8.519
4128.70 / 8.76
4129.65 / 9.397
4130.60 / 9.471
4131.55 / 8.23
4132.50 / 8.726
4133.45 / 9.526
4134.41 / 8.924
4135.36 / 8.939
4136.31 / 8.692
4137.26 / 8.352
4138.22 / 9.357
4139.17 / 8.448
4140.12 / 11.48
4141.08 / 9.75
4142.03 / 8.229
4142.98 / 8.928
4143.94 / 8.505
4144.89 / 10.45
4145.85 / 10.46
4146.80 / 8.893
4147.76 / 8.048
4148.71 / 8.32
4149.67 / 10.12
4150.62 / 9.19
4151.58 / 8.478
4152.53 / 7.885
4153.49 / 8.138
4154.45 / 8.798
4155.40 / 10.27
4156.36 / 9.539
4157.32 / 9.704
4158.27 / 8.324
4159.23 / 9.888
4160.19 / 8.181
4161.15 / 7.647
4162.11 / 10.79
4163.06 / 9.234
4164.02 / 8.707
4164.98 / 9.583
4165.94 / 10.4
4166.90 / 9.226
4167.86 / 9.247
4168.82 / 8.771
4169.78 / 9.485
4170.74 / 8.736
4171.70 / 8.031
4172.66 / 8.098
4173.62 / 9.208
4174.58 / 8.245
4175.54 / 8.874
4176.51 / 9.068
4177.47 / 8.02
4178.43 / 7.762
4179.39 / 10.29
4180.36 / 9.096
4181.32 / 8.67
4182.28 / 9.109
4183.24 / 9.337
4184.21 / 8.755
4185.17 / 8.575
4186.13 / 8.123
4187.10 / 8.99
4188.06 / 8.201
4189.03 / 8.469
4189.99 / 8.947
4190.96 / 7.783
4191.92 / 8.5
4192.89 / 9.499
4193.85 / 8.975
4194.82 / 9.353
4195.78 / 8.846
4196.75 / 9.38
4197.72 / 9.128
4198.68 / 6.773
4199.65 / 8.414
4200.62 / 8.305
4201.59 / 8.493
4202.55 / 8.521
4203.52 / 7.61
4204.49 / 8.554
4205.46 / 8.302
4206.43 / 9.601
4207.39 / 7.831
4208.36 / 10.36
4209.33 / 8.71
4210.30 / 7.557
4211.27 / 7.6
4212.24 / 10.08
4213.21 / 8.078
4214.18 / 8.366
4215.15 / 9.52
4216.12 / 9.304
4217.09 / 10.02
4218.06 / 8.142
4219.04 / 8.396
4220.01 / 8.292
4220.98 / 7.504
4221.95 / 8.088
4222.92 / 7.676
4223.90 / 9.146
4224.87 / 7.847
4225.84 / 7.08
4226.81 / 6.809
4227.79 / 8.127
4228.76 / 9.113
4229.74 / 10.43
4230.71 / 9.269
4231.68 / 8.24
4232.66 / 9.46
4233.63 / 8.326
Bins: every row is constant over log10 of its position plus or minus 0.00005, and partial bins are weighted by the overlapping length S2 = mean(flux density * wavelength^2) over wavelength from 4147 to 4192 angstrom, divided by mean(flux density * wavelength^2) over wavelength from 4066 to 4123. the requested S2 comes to 1.09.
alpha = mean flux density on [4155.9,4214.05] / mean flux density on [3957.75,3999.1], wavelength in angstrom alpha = 1.18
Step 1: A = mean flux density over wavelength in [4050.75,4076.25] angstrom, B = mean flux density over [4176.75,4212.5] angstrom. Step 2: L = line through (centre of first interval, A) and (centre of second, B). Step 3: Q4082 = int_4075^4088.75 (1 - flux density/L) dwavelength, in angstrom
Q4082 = 0.6 angstrom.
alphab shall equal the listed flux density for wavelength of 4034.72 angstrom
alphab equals 9.504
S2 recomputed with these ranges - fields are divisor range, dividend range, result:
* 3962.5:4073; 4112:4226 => 1.13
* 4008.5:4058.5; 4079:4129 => 0.97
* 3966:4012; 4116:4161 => 1.24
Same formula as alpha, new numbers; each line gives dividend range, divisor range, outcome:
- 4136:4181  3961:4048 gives 1.10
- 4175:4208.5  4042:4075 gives 0.96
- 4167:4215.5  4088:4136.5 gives 1.01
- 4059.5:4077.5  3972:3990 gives 1.04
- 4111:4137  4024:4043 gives 1.01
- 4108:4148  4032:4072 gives 0.99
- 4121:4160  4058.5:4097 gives 1.05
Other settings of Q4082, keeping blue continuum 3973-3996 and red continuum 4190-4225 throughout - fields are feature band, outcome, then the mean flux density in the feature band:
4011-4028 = -1.4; 9.18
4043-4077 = -2.1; 9.04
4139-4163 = -1.7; 9.15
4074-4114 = 0.7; 8.38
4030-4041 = -0.4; 8.81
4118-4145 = -1.7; 9.08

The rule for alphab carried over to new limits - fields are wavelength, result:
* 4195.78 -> 8.846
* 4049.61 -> 11.13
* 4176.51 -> 9.068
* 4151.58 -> 8.478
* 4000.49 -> 8.263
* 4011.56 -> 8.215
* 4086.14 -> 8.213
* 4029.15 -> 9.586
